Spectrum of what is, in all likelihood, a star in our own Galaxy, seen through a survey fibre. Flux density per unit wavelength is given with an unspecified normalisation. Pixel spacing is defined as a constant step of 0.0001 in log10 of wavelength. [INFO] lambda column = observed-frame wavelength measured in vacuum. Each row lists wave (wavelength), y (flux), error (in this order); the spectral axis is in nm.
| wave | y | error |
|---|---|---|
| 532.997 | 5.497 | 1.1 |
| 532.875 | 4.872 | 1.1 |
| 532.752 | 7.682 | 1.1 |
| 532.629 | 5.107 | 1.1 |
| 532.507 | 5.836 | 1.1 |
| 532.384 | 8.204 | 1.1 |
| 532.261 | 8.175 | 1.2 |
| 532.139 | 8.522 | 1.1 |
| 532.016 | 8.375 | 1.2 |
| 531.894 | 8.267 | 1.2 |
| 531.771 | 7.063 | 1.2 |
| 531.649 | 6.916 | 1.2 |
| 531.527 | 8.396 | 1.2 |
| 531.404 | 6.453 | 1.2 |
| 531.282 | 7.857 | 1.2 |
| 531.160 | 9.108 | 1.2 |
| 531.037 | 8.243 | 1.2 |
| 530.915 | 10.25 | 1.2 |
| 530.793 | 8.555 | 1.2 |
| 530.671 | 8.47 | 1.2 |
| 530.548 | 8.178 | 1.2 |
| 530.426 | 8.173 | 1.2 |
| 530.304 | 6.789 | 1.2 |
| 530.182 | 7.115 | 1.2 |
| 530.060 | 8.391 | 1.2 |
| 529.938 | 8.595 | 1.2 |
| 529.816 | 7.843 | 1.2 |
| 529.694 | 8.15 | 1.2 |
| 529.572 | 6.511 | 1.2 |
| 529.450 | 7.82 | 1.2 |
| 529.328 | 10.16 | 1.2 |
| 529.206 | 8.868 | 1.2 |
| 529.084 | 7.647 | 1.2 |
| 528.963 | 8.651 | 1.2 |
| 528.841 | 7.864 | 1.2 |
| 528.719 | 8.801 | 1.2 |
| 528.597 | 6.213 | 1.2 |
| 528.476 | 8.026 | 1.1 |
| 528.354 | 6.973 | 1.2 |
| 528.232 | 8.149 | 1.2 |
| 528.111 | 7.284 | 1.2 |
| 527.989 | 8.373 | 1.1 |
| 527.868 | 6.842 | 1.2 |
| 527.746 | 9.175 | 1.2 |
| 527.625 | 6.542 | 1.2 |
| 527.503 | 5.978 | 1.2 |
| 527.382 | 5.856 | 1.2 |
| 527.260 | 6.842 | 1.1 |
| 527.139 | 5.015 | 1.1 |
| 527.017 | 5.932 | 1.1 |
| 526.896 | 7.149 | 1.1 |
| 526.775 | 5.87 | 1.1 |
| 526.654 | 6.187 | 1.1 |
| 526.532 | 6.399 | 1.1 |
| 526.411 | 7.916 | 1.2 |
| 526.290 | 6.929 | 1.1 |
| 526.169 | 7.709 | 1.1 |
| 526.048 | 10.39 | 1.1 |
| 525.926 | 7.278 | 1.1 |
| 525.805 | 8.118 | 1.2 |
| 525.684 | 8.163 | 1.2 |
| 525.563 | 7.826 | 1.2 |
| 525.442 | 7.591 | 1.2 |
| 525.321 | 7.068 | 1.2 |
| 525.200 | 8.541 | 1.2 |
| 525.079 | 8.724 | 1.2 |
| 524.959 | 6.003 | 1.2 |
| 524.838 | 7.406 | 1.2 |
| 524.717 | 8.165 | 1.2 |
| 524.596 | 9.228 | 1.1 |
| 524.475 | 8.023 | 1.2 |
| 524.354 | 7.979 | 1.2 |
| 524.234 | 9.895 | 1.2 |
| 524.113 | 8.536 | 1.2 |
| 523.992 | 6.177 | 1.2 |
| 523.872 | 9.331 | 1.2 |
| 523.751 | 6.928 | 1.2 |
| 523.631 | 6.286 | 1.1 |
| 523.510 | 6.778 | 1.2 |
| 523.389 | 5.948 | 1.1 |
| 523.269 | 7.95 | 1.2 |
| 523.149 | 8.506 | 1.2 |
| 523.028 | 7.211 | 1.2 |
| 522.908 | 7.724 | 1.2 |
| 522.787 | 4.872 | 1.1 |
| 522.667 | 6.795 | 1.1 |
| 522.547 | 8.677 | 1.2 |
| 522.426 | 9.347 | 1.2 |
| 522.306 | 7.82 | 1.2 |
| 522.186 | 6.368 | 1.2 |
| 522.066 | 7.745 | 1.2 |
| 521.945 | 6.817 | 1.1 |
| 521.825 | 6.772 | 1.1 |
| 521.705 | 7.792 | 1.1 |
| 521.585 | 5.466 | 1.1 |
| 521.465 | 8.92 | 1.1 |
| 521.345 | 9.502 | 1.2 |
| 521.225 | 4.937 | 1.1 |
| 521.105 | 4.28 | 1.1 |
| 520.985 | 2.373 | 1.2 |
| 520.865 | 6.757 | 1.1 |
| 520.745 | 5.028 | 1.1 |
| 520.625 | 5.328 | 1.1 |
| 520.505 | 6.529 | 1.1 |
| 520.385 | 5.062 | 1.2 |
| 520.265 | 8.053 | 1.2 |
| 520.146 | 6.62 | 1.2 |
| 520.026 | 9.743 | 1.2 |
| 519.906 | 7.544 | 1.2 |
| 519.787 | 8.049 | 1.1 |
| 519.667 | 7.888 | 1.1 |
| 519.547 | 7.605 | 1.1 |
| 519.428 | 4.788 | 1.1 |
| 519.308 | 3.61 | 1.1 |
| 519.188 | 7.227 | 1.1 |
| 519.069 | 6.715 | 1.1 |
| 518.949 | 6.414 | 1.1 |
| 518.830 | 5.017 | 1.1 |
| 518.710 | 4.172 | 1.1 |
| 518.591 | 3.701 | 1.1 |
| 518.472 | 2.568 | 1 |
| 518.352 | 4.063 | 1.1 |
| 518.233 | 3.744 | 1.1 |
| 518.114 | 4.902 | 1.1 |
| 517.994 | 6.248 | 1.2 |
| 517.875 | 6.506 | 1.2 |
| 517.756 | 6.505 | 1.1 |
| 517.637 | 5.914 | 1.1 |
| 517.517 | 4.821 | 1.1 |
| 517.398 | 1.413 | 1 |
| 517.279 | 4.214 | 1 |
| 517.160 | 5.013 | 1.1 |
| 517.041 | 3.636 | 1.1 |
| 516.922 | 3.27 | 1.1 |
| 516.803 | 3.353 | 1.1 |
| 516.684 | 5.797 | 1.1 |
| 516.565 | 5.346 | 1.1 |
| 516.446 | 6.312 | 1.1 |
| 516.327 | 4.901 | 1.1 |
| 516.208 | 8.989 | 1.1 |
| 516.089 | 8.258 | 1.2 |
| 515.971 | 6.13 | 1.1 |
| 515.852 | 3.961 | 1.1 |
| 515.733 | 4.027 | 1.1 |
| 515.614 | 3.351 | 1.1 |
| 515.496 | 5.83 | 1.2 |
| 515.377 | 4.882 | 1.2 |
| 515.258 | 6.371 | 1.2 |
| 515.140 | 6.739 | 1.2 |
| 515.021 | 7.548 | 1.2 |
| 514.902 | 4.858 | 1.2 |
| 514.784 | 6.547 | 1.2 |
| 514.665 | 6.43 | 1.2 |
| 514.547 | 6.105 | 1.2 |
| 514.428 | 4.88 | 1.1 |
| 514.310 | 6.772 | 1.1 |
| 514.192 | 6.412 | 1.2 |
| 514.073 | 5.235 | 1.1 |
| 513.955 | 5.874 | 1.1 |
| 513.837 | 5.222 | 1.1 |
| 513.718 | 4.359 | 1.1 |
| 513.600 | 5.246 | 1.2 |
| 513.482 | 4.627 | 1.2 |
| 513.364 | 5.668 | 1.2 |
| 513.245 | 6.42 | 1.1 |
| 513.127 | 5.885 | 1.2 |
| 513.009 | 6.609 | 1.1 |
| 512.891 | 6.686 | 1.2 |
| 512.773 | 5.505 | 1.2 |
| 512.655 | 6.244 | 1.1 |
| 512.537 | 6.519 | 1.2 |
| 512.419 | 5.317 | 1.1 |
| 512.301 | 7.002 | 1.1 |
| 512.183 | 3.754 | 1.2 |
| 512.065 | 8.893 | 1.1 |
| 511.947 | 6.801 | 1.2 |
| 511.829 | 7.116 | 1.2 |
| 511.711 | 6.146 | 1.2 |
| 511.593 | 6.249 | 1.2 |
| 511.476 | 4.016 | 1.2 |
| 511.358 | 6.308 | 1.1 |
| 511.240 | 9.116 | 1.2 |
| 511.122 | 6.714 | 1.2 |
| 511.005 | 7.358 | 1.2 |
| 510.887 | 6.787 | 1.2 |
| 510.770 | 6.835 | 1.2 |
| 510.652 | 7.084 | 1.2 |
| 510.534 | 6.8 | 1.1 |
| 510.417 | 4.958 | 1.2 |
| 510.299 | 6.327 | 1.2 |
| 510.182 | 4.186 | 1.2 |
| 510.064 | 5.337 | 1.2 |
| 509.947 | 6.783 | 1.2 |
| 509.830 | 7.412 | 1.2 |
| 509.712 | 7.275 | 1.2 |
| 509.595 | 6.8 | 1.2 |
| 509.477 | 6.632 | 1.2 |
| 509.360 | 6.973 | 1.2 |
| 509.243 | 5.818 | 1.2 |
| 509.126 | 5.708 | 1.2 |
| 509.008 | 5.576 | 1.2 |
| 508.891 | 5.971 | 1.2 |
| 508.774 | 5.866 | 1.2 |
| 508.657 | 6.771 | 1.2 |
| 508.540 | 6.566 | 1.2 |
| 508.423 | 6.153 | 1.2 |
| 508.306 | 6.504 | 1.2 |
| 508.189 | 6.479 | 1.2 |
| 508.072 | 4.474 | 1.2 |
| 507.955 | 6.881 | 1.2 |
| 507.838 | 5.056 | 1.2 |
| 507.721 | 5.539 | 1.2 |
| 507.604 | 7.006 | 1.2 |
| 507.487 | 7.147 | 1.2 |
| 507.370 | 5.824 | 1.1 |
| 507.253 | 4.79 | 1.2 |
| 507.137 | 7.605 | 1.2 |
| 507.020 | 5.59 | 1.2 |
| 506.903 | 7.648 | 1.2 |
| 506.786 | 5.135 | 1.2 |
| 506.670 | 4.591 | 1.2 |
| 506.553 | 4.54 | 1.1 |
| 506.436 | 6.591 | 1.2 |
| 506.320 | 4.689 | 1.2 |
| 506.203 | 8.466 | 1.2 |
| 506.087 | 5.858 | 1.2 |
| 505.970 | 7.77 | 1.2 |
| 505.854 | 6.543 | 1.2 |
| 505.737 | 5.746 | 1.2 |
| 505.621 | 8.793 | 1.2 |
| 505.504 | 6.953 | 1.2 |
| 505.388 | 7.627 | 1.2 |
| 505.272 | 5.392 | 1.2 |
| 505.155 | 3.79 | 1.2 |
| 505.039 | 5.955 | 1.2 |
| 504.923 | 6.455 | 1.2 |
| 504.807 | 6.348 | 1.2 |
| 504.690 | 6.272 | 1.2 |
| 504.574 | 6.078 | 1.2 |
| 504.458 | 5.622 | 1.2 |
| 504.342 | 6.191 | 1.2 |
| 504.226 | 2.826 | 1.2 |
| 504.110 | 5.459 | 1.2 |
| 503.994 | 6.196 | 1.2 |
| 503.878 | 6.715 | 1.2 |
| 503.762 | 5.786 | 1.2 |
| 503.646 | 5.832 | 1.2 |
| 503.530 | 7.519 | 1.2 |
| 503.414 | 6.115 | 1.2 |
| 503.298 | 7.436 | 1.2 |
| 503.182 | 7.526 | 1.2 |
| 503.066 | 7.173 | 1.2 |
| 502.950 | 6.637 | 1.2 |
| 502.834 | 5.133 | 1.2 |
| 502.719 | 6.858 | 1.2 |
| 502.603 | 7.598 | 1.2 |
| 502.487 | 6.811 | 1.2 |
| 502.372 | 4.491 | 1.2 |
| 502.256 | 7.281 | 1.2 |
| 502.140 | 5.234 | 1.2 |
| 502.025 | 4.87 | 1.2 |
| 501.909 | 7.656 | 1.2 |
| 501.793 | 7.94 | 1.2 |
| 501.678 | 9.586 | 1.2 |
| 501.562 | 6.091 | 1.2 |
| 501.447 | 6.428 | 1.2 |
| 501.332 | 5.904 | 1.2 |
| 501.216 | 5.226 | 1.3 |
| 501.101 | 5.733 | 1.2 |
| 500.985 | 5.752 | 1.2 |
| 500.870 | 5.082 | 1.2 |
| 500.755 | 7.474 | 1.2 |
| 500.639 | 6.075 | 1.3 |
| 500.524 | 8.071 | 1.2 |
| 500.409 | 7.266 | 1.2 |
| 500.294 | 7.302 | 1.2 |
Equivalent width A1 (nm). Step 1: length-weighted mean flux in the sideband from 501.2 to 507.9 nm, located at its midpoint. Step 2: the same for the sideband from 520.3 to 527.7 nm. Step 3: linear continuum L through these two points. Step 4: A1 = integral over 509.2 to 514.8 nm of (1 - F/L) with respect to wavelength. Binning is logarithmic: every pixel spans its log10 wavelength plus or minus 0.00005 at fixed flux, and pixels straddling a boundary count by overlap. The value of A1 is 0.33 nm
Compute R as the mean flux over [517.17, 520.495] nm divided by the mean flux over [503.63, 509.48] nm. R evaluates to 0.93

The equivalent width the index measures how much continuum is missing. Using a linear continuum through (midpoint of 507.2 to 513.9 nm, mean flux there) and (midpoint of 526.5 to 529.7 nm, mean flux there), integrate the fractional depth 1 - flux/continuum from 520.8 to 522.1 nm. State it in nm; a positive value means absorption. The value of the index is 0.08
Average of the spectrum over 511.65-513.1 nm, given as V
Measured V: 6.37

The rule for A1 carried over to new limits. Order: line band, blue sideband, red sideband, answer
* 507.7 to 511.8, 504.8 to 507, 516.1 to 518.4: -0.31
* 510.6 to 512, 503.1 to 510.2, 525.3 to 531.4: -0.04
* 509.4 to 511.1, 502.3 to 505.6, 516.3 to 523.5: -0.10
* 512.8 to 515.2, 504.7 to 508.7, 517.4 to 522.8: 0.11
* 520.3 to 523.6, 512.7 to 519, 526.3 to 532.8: -0.19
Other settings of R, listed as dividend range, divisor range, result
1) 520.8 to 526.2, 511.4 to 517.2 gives 1.30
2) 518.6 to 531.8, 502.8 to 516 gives 1.20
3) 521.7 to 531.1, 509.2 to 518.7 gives 1.33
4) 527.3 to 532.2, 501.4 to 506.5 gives 1.23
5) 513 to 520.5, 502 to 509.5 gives 0.91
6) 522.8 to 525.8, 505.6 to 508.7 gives 1.24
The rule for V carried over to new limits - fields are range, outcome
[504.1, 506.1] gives 6.12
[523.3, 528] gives 7.41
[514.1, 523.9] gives 6.06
